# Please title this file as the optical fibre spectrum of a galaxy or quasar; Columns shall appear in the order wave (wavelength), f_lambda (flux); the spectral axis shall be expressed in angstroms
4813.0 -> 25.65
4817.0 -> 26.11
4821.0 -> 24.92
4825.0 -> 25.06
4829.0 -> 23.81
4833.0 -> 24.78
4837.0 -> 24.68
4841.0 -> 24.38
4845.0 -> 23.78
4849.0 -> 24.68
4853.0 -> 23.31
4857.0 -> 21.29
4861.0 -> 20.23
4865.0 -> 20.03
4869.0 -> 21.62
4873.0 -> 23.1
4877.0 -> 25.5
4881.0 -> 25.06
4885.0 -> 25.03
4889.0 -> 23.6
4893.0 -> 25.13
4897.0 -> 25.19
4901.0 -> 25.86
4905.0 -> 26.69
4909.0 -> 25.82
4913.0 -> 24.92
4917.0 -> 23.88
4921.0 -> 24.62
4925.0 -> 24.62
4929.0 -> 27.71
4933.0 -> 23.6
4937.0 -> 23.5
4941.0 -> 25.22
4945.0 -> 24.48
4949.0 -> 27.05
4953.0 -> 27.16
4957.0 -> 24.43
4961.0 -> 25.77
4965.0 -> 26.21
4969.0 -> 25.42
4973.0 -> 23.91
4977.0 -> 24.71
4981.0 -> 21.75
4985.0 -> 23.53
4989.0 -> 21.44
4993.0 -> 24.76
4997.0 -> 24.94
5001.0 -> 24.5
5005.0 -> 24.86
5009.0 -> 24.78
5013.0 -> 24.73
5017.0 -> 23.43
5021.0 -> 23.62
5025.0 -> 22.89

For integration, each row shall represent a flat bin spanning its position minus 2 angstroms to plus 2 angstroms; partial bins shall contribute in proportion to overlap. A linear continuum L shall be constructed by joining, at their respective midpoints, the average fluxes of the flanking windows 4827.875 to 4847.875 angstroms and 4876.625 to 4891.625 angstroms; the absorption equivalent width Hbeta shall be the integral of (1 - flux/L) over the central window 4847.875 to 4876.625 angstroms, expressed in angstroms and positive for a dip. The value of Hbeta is 2.8 angstroms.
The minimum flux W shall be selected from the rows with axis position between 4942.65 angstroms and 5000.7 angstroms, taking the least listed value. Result 21.44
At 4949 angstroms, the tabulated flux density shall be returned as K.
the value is 27.05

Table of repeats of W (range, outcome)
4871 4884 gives 23.1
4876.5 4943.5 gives 23.5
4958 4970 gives 25.42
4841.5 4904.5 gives 20.03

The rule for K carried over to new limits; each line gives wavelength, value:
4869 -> 21.62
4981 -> 21.75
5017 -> 23.43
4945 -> 24.48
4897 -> 25.19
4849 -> 24.68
